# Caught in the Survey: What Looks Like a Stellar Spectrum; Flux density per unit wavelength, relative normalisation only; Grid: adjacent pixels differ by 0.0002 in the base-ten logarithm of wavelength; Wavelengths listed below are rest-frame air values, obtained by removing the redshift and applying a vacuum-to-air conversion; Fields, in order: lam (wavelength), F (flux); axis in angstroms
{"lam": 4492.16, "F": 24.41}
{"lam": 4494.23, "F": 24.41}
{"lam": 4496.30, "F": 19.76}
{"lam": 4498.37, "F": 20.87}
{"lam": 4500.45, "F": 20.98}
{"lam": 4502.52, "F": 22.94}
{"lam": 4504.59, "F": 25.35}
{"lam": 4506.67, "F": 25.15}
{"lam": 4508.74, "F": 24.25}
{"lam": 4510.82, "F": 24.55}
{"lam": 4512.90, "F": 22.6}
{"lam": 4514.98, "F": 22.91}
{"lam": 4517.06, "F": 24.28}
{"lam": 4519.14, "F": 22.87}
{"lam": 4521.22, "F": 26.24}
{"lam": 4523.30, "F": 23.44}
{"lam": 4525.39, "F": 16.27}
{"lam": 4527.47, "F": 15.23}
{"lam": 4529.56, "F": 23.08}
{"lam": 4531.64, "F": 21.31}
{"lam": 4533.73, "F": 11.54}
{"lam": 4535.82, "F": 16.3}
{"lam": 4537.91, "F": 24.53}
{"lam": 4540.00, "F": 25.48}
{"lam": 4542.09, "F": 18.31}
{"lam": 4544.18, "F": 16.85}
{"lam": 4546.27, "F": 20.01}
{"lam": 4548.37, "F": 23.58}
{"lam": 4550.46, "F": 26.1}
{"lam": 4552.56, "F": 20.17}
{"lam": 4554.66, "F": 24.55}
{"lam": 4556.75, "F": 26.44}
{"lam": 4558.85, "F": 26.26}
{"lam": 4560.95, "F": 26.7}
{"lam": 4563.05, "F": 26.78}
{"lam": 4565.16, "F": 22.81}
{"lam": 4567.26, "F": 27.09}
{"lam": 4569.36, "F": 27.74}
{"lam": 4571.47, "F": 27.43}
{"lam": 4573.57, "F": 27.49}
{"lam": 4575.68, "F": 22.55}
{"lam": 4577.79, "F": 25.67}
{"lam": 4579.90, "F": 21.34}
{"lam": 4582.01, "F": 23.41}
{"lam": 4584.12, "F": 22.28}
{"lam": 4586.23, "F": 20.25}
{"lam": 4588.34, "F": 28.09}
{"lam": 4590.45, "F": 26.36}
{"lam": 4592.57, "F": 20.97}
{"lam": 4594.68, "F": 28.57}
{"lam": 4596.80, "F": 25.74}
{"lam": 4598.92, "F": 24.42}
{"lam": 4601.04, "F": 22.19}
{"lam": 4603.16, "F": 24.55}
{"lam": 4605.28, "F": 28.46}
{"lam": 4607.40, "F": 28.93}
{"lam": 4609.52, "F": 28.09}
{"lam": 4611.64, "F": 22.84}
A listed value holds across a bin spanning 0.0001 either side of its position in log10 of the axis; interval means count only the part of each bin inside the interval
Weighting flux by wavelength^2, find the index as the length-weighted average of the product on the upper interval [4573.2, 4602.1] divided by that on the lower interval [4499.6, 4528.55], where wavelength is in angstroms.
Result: 1.1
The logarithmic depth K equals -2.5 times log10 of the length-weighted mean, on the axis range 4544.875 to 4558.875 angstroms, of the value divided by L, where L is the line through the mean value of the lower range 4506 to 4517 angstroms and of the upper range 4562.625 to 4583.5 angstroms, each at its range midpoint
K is 0.05 mag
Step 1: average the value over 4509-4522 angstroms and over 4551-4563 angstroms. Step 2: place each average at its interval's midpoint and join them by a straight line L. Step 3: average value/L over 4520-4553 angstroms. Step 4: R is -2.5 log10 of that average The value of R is 0.19 mag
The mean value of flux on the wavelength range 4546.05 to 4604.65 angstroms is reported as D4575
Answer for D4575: 24.7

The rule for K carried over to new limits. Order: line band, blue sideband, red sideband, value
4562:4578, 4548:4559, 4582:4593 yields -0.08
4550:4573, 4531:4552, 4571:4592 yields -0.15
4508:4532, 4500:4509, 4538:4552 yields 0.04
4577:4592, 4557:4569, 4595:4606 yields 0.08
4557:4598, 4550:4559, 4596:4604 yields -0.04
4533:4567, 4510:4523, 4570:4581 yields 0.09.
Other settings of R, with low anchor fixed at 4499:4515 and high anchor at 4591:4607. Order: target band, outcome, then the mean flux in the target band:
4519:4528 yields 0.142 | 20.9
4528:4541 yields 0.192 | 20.1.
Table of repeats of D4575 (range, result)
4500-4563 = 22.4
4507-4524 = 24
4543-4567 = 23.7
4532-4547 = 19.1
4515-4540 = 20.8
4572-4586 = 23.7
